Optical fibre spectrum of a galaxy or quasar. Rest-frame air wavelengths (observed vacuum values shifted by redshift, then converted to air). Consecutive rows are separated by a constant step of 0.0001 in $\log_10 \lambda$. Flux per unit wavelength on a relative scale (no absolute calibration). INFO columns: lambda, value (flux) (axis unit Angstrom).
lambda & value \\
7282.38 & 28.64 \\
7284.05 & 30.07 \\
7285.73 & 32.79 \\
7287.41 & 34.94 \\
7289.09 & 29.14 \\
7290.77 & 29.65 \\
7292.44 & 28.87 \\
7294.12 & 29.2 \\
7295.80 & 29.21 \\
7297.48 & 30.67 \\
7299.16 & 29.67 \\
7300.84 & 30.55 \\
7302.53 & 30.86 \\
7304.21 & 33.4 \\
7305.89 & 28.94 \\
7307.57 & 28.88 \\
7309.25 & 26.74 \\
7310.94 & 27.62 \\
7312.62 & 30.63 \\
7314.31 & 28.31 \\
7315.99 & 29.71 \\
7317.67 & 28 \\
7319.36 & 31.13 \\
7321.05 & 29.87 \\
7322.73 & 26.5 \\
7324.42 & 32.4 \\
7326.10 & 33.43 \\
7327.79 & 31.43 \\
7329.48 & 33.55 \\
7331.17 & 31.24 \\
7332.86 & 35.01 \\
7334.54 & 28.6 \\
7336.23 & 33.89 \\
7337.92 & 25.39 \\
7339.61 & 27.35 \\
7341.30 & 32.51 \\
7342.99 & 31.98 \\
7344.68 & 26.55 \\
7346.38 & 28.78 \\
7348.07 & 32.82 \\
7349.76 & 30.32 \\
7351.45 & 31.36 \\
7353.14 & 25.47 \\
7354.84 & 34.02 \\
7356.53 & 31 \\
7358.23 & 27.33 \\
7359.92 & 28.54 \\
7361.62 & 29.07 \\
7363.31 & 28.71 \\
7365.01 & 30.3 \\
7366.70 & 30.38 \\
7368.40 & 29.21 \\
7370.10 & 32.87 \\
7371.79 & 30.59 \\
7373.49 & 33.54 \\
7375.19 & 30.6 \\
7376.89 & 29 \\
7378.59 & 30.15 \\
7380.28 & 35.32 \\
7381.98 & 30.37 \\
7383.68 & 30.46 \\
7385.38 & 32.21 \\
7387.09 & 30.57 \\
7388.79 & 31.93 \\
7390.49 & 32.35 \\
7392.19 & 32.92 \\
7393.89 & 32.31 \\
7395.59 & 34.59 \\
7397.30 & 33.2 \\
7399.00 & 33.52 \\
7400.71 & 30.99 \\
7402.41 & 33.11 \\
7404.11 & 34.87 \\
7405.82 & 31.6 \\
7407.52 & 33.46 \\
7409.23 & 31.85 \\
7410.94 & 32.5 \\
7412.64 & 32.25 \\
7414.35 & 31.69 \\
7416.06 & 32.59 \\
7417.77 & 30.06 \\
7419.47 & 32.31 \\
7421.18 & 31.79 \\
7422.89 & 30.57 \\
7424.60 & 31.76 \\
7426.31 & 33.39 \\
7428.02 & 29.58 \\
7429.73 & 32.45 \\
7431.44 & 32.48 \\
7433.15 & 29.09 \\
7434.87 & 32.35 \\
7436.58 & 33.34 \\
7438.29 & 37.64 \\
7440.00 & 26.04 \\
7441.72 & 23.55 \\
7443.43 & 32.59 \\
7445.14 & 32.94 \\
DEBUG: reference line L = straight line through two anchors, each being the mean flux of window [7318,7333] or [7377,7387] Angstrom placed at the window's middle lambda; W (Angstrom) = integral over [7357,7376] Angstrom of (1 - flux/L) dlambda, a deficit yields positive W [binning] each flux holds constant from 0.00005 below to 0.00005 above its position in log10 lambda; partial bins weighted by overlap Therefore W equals 0.8 Angstrom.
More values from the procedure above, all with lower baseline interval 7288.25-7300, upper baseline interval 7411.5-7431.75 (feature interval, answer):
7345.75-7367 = 0.52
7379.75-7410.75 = -1.21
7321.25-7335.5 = -0.64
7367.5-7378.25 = -0.01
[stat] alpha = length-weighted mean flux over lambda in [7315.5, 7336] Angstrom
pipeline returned 31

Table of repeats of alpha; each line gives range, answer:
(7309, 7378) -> 30.2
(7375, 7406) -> 32.2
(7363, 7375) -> 30.9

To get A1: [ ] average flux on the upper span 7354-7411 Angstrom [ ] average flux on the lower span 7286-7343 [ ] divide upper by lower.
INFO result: 1.0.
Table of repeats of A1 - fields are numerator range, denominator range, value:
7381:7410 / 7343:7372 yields 1.08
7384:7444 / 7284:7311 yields 1.06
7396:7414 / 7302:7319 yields 1.12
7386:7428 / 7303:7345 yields 1.07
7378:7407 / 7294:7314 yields 1.09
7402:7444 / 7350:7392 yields 1.03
